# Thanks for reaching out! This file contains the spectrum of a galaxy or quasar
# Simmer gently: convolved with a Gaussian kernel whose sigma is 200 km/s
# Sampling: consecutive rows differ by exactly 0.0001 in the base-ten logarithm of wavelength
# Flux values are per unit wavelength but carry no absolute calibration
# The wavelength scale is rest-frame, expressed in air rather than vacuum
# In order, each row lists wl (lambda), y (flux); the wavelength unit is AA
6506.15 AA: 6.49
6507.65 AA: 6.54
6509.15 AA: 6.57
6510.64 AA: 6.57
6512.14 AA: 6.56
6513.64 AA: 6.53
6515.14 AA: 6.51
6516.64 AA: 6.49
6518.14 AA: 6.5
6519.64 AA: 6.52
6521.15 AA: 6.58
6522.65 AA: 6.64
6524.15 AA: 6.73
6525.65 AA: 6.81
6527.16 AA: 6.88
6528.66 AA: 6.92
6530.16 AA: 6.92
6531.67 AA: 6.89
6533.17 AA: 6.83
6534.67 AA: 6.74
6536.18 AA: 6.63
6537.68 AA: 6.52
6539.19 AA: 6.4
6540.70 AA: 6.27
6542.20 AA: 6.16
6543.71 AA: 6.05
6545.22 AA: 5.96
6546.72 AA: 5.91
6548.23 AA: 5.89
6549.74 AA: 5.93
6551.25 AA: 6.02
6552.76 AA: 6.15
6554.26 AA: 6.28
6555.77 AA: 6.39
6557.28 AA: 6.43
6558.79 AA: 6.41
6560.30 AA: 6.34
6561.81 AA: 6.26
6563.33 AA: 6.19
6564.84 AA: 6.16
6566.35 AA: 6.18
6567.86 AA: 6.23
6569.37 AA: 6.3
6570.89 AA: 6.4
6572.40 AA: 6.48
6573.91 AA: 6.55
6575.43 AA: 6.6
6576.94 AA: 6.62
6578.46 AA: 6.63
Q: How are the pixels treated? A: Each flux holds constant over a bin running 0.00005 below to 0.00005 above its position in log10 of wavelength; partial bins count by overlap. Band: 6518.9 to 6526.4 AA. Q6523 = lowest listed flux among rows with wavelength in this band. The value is 6.52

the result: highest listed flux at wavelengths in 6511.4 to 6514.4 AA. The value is 6.56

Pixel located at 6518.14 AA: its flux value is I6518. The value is 6.5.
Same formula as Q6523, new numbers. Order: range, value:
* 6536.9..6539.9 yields 6.4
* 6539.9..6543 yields 6.16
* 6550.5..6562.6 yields 6.02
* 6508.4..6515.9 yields 6.51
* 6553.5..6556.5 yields 6.28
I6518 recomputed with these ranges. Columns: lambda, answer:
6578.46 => 6.63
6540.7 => 6.27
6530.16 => 6.92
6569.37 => 6.3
